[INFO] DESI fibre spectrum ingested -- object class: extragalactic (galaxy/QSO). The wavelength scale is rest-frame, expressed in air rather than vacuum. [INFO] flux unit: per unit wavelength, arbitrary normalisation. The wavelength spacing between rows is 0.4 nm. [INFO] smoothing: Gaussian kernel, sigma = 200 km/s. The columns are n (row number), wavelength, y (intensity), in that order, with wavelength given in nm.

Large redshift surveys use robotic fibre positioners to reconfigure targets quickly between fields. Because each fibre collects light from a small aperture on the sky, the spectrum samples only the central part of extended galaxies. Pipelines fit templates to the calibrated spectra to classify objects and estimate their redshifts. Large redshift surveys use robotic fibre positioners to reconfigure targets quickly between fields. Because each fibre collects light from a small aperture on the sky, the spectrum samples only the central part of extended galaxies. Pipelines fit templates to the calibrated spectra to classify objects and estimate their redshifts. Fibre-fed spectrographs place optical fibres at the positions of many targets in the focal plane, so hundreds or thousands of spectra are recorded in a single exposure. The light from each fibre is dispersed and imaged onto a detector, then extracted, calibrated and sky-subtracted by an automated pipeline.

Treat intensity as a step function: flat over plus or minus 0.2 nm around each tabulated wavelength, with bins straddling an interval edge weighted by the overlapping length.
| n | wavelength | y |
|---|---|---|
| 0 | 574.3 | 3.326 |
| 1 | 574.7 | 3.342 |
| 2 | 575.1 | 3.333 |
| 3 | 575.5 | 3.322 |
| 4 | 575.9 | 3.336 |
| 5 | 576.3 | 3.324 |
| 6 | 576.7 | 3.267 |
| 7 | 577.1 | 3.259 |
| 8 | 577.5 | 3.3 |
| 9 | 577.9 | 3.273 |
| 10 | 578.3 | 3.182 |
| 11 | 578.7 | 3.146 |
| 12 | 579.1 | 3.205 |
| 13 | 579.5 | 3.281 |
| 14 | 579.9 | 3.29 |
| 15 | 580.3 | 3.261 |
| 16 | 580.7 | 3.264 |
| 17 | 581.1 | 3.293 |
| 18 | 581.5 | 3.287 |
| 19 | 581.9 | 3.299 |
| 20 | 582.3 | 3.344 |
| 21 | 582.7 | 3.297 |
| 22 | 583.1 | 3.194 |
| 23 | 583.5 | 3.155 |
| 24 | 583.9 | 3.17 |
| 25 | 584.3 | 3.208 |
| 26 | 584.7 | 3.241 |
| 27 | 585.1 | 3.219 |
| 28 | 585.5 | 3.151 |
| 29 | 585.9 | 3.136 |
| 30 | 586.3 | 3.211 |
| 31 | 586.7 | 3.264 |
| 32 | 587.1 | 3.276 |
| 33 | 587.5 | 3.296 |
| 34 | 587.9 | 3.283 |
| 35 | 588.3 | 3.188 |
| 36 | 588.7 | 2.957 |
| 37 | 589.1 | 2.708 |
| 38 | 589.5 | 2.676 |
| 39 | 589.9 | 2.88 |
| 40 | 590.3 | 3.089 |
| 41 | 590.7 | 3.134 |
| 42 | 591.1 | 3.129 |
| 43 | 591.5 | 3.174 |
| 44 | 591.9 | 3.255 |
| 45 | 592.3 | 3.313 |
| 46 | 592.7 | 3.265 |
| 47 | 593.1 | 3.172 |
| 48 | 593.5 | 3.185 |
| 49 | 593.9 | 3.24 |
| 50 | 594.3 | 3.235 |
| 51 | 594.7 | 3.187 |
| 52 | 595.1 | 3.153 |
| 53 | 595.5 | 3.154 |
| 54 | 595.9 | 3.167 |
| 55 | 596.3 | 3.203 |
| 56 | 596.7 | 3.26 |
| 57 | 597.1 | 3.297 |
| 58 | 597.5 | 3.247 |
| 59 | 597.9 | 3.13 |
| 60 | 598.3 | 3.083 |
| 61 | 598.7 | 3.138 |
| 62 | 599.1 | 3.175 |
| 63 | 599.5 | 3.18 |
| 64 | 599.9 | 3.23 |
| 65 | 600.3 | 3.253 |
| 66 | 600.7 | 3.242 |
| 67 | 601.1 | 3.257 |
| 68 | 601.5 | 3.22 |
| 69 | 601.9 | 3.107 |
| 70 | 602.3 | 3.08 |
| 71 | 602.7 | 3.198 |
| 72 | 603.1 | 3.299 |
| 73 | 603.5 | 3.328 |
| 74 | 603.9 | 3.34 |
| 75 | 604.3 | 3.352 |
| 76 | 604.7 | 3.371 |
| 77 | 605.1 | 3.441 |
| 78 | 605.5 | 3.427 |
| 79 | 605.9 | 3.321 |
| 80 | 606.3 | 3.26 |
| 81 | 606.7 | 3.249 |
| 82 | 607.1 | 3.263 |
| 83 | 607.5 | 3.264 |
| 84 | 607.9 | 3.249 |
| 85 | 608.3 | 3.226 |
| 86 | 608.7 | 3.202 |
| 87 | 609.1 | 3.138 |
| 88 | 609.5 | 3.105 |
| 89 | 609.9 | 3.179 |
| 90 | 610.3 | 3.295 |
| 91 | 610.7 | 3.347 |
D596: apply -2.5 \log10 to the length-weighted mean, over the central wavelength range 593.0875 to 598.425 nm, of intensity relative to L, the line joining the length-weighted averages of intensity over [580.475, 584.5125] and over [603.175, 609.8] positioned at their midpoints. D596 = 0.02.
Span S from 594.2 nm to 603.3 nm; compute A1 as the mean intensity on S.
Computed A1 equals 3.19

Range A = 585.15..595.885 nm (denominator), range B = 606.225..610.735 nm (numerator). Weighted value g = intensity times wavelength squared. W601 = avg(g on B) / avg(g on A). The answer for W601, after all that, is 1.09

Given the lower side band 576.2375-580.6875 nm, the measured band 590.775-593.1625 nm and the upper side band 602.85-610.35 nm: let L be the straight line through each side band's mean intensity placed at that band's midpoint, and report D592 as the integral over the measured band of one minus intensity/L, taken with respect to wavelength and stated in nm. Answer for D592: 0.04 nm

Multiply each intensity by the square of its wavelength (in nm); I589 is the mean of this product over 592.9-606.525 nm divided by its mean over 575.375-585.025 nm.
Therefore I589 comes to 1.1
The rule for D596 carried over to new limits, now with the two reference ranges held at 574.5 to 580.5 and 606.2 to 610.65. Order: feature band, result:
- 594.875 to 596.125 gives 0.03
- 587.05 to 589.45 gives 0.06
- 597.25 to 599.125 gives 0.03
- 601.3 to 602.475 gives 0.03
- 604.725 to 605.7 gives -0.06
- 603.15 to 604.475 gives -0.03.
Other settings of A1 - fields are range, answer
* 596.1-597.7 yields 3.25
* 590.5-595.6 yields 3.2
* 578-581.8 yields 3.25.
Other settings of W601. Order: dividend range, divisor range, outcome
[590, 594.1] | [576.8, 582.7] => 1.02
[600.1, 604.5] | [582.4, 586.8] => 1.07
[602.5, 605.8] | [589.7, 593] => 1.11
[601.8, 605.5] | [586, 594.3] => 1.10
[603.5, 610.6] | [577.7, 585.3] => 1.10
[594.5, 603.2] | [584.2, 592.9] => 1.05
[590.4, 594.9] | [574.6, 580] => 1.03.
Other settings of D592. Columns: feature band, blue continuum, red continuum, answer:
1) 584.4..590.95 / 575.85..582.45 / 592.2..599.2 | 0.253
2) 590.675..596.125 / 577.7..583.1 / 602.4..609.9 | 0.114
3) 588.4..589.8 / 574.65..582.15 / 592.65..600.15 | 0.178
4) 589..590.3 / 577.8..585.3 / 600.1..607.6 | 0.178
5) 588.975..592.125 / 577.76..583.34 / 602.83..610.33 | 0.241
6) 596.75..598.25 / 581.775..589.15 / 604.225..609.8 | 0.012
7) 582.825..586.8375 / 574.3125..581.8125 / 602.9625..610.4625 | 0.101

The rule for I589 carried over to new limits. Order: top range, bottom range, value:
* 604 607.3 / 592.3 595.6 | 1.08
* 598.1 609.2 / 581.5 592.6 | 1.09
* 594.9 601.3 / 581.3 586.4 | 1.04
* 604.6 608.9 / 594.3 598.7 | 1.07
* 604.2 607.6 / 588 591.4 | 1.18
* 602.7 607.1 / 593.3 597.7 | 1.07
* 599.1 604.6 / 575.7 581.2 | 1.07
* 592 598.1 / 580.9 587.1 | 1.03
